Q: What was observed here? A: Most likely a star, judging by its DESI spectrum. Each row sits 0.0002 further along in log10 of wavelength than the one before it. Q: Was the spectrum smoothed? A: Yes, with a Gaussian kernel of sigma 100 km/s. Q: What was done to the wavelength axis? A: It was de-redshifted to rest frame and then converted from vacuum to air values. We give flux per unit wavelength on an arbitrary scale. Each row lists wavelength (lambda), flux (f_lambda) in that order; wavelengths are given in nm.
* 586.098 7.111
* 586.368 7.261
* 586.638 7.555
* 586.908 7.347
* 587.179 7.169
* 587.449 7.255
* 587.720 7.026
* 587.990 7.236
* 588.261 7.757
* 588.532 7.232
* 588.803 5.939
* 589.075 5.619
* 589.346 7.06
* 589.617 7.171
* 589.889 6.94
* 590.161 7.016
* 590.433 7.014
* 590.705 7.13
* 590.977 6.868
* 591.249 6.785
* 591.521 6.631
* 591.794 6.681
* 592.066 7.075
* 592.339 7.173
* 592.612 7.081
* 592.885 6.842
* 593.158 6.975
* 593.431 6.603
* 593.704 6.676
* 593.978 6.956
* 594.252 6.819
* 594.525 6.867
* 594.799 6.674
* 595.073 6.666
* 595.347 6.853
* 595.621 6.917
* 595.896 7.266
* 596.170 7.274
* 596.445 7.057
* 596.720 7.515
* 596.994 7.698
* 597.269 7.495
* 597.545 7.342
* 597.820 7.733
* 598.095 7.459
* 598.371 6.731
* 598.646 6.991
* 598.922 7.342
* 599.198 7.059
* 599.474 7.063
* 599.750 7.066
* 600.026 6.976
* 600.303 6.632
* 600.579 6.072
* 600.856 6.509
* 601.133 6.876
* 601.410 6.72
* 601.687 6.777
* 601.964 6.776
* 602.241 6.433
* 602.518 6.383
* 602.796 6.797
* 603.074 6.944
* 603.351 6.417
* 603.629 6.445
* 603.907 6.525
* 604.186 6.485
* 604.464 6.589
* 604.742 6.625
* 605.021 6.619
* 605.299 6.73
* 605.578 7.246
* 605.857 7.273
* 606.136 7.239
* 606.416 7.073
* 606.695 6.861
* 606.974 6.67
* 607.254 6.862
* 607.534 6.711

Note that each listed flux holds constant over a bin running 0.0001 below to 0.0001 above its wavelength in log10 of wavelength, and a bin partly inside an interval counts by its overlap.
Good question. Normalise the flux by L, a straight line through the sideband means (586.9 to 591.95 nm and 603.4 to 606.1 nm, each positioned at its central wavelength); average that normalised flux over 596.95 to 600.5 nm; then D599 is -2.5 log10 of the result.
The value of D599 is -0.055 mag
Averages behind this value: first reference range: 6.93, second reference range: 6.74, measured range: 7.17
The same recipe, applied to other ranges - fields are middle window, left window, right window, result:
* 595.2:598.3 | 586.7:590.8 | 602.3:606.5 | -0.07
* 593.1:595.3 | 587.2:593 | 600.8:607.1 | 0.02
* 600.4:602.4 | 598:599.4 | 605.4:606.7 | 0.08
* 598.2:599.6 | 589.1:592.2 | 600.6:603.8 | -0.05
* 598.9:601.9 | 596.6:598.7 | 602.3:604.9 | 0.03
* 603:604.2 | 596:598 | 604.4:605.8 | 0.06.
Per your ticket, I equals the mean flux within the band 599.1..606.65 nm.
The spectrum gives 6.75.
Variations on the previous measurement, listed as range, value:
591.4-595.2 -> 6.84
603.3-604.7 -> 6.51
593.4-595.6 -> 6.78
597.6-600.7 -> 7.03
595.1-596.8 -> 7.1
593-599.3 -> 7.09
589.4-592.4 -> 6.95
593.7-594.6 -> 6.85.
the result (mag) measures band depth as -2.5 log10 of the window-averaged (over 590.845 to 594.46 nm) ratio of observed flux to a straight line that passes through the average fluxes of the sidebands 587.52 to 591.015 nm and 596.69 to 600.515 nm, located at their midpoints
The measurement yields 0.03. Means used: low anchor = 6.93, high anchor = 7.19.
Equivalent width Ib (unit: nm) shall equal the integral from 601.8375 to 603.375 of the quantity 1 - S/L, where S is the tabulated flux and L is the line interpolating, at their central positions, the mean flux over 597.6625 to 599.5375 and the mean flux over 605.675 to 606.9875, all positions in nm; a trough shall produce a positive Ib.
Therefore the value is 0.11 nm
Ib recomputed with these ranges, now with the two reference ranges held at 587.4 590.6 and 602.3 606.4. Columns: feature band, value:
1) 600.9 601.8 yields 0.00 nm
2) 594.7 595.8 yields 0.01 nm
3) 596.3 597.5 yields -0.11 nm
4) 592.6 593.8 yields 0.01 nm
